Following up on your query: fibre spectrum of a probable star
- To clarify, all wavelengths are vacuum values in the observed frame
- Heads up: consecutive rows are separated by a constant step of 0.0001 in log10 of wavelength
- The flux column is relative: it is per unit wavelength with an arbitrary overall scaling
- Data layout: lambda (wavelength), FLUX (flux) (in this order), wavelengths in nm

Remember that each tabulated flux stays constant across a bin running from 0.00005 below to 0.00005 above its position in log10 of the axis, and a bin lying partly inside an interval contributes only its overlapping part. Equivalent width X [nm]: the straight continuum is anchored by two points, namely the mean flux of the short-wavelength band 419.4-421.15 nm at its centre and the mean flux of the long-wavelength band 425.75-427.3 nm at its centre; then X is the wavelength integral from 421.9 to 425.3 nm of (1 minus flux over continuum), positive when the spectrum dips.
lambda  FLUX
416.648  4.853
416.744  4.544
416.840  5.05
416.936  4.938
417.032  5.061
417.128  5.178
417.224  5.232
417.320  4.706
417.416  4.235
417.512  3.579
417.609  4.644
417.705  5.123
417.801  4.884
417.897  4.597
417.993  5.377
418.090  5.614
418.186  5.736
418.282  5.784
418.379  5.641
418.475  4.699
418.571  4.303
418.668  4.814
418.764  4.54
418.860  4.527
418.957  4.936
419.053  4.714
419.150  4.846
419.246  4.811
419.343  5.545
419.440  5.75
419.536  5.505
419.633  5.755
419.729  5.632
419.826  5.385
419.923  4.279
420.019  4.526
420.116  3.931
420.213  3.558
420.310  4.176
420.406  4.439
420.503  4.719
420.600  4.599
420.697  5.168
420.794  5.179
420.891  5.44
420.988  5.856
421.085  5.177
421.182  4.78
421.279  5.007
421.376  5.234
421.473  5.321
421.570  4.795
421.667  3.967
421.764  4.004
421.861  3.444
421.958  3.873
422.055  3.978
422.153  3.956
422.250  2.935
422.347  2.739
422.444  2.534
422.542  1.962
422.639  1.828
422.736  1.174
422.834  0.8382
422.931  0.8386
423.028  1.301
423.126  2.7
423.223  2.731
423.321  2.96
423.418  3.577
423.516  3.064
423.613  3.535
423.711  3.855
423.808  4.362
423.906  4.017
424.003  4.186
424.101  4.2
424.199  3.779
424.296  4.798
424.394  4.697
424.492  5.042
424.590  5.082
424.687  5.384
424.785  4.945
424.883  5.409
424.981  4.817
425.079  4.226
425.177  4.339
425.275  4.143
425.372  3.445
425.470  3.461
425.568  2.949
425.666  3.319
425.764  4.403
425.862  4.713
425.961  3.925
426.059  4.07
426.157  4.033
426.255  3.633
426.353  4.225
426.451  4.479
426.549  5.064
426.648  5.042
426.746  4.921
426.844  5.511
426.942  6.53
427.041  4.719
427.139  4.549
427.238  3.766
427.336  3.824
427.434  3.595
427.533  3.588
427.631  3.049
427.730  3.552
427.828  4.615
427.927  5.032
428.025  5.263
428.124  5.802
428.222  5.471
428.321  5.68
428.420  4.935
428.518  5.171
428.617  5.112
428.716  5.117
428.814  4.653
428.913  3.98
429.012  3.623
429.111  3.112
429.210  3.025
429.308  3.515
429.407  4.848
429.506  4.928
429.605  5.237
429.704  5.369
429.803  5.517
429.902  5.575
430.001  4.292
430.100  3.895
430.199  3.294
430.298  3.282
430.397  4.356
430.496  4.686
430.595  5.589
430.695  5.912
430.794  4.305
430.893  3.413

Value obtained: 0.87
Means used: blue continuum 4.94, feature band 3.53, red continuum 4.6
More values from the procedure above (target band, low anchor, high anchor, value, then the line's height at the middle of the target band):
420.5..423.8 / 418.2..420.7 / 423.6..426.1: 0.71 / 4.58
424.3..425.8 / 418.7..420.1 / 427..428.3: 0.07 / 4.6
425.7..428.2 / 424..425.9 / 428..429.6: 0.02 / 4.51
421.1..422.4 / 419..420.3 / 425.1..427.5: 0.15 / 4.71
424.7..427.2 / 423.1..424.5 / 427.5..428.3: -0.13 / 4.23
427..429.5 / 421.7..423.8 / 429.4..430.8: -0.08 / 4.26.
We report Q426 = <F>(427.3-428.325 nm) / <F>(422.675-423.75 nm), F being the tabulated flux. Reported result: 1.9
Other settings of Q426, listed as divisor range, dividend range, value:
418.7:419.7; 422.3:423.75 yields 0.46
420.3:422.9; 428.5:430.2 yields 1.14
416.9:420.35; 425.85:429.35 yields 0.91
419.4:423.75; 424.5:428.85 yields 1.16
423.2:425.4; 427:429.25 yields 1.04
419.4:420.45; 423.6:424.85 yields 0.93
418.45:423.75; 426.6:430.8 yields 1.13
